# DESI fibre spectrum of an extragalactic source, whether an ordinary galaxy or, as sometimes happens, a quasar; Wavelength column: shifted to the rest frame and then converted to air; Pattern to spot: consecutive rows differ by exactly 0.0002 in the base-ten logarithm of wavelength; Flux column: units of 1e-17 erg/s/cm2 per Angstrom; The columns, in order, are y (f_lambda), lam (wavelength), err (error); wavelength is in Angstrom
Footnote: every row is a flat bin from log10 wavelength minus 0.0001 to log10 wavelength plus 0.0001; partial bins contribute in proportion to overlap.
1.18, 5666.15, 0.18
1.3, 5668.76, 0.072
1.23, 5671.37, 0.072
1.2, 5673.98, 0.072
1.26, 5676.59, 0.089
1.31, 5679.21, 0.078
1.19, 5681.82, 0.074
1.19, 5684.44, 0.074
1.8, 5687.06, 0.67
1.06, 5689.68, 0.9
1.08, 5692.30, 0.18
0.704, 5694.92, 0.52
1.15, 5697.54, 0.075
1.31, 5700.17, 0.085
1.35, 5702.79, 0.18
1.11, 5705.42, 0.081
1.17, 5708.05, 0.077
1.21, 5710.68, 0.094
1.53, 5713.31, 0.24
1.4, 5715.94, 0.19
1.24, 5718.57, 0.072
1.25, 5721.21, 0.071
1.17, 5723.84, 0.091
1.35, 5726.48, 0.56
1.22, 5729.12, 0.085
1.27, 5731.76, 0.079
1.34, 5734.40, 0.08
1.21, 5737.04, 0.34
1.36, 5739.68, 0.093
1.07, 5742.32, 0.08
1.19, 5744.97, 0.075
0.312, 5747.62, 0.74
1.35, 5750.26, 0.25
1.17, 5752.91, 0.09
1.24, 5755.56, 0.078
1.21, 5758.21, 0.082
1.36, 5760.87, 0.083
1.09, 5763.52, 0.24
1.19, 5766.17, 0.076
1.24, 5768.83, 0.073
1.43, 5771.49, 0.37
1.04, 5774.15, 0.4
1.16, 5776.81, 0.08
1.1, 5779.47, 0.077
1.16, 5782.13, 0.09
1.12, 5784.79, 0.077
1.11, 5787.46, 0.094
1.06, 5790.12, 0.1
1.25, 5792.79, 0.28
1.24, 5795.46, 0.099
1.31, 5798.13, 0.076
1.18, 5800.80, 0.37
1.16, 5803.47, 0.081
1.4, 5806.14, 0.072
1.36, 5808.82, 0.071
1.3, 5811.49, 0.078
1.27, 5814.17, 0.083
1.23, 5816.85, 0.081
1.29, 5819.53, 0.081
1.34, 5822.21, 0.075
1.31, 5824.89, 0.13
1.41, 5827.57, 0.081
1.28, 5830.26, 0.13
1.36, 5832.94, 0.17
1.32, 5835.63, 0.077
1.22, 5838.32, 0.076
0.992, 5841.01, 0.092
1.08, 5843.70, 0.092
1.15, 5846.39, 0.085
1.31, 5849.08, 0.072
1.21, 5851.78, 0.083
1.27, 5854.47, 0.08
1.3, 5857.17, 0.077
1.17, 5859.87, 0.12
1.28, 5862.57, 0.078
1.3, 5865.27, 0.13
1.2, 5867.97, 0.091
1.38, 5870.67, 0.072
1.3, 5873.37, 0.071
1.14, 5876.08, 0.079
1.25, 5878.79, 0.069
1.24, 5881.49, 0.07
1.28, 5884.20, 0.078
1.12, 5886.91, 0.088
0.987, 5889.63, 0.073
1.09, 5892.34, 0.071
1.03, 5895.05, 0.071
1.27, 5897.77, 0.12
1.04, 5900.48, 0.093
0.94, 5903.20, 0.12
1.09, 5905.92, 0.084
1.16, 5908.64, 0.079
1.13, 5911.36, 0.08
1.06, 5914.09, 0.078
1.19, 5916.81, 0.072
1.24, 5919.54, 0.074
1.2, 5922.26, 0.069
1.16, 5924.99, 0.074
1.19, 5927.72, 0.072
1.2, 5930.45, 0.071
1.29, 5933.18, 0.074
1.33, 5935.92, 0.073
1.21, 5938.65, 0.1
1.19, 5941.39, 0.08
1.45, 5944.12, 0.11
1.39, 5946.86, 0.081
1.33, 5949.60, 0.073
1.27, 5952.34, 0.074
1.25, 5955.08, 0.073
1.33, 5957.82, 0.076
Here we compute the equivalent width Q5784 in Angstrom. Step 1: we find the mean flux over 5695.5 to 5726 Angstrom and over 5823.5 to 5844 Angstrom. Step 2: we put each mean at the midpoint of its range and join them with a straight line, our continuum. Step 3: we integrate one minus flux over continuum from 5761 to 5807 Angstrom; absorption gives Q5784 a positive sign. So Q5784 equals 2.2 Angstrom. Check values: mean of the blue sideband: 1.25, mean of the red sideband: 1.26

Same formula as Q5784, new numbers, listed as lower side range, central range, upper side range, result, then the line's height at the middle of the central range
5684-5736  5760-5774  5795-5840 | 0.3 Angstrom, 1.27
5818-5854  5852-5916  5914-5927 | 2.0 Angstrom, 1.21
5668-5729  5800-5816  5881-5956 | -0.9 Angstrom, 1.22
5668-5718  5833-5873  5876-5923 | -2.6 Angstrom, 1.16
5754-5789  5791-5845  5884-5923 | -4.7 Angstrom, 1.16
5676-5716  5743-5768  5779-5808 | 1.8 Angstrom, 1.21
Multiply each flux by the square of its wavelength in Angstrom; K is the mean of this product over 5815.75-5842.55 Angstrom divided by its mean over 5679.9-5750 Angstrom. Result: 1.1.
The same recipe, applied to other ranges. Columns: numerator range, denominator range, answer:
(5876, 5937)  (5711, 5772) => 1.00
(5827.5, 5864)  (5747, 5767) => 1.11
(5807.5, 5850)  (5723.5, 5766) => 1.10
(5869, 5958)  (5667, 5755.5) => 1.06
